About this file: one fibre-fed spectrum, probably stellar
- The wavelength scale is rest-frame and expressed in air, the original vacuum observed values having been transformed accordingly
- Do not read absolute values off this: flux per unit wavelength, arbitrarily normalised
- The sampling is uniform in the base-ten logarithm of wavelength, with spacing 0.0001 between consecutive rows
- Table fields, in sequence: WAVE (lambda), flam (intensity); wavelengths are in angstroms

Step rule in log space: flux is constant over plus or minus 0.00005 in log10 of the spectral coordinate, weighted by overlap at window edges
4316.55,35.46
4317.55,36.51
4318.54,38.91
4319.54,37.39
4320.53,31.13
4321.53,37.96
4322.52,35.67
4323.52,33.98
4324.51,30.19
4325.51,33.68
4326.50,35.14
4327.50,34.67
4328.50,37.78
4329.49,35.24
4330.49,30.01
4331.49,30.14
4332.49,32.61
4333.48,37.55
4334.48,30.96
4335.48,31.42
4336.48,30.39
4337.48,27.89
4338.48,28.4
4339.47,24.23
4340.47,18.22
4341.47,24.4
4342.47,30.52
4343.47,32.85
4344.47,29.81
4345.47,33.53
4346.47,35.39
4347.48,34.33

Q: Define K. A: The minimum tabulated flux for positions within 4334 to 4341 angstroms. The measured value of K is 18.22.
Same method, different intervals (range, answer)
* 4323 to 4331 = 30.01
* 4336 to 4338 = 27.89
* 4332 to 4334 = 32.61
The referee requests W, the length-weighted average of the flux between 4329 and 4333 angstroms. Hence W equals 32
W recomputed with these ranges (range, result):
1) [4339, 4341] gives 21.2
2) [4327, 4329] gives 36.2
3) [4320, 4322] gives 34.5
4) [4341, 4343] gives 27.6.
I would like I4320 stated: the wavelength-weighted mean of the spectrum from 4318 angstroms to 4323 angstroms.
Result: 36.2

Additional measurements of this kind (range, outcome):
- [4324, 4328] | 33.4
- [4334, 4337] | 30.9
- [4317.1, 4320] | 37.6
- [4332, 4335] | 33.7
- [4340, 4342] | 21.5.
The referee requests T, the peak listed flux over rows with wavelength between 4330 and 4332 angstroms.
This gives 30.14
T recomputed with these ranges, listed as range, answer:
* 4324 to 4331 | 37.78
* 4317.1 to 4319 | 38.91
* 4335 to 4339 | 31.42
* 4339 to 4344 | 32.85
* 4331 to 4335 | 37.55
